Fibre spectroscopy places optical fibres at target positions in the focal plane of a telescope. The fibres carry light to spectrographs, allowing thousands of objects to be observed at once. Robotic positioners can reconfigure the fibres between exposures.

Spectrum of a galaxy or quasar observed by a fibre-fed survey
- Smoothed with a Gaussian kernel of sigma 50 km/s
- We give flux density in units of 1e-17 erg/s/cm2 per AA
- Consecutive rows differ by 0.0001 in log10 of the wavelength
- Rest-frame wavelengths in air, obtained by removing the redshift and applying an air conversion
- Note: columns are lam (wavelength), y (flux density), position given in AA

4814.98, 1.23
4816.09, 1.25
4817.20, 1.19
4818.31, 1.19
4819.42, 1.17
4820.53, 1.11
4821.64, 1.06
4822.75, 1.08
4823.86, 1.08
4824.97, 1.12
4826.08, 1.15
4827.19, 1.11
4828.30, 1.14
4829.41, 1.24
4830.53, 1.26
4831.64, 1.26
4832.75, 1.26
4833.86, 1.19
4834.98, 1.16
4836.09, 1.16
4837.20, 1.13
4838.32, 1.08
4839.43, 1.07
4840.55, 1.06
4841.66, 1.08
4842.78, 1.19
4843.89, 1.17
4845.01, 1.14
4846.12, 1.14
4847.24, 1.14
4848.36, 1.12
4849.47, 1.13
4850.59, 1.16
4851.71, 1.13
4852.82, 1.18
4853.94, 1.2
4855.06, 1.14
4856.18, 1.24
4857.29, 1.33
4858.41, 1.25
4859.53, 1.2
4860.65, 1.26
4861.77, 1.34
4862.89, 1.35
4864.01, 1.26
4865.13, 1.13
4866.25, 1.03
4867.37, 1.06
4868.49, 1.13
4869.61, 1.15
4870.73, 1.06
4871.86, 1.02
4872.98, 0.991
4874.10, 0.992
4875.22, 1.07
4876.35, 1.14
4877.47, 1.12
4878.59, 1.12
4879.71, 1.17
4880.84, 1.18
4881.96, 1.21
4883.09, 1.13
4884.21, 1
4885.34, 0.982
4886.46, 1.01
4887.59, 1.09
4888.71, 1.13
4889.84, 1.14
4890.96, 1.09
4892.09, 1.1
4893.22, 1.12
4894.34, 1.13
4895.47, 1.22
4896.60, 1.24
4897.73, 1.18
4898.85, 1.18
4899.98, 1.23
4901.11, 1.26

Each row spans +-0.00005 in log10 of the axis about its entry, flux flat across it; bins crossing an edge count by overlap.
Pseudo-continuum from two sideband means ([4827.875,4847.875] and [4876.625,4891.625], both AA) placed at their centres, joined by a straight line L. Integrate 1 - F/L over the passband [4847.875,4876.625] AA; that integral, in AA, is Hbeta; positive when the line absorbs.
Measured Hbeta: -0.6 AA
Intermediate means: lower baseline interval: 1.16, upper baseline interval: 1.11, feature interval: 1.16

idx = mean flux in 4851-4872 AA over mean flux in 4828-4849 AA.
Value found 1.02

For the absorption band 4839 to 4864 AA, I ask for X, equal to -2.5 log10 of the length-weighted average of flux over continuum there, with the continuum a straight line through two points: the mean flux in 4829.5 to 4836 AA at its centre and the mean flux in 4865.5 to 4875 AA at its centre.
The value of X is -0.05 mag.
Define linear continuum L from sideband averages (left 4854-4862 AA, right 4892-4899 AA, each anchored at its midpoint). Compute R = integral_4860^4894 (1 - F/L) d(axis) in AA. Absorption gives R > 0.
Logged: 2.5 AA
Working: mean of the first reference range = 1.24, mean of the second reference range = 1.17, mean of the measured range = 1.12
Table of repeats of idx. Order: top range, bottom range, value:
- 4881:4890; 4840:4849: 0.96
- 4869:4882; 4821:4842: 0.96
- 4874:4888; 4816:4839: 0.95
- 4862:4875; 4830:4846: 0.96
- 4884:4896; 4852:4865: 0.88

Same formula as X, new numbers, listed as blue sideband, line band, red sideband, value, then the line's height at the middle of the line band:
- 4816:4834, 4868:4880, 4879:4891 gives 0.03 mag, 1.12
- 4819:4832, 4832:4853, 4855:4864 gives 0.06 mag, 1.21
